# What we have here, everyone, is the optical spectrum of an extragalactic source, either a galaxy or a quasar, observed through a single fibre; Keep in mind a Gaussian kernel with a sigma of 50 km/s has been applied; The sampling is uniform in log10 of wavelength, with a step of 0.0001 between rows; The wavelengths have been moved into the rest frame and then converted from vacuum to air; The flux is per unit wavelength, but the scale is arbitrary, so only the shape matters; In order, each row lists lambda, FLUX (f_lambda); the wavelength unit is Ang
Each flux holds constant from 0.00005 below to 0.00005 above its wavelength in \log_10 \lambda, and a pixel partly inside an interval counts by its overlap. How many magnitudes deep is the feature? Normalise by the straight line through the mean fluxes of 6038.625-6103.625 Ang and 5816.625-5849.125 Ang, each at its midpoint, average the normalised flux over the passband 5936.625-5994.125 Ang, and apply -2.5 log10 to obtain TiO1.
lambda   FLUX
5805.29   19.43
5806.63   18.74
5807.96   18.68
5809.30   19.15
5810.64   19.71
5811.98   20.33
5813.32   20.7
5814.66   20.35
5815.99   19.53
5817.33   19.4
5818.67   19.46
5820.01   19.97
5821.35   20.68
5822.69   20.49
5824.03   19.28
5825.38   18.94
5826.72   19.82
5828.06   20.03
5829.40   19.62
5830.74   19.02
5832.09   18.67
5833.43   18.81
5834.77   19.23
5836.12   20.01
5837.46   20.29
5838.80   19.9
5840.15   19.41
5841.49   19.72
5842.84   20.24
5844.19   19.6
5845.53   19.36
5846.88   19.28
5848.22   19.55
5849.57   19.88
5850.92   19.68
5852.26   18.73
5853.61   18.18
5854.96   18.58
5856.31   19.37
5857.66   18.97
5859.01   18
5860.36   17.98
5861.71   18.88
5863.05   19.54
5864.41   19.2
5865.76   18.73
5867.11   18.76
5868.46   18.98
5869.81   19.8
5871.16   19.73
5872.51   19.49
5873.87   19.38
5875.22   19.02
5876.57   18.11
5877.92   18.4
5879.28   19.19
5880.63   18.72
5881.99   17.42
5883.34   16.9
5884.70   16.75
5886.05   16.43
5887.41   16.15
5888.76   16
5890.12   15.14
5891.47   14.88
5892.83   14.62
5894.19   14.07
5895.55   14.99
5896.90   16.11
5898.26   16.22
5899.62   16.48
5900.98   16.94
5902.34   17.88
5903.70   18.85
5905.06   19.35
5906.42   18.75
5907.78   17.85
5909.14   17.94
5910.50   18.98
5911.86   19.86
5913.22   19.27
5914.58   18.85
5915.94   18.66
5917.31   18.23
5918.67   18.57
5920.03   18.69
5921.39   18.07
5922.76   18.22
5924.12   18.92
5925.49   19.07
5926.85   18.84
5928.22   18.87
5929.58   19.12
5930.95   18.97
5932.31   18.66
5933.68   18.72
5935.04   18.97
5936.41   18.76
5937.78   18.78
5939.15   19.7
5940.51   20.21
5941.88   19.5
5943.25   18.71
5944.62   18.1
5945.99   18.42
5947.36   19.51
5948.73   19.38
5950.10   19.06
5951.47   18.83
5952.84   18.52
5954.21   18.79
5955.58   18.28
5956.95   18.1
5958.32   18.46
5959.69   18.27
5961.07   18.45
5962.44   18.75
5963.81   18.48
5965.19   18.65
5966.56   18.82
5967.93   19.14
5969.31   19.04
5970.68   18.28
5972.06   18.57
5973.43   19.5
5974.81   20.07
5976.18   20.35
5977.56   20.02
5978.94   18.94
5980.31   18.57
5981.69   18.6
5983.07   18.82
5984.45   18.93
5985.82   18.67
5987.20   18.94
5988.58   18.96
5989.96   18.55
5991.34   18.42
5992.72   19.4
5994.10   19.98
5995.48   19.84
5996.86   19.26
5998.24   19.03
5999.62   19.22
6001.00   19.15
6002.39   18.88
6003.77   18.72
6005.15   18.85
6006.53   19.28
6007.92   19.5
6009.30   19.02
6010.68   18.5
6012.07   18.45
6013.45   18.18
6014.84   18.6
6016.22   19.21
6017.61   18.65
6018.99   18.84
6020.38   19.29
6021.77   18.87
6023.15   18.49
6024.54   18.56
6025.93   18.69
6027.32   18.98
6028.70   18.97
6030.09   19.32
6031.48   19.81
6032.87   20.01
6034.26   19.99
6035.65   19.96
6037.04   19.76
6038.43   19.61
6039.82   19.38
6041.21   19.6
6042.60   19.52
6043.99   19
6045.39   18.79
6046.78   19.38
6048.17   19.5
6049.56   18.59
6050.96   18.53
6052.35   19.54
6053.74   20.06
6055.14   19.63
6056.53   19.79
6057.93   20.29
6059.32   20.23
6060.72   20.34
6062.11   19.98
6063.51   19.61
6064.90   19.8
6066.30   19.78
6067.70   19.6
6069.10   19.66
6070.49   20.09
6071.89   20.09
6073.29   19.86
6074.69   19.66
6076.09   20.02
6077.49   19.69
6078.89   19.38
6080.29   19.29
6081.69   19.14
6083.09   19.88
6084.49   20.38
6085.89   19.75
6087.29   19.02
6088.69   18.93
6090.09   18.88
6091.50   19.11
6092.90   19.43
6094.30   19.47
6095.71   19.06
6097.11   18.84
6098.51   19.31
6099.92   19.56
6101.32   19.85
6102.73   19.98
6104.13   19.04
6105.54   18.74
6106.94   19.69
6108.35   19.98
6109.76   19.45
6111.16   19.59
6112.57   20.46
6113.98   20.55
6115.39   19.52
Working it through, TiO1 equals 0.04 mag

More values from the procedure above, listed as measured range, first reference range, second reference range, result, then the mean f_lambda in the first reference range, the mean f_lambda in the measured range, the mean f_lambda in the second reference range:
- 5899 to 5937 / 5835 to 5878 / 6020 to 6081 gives 0.042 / 19.2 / 18.6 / 19.5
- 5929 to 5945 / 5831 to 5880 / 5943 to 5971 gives -0.015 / 19.2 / 19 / 18.7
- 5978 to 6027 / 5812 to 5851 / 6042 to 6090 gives 0.040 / 19.7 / 18.9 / 19.6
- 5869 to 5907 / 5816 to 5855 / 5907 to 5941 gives 0.105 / 19.5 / 17.3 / 18.8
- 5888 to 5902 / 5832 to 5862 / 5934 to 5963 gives 0.217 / 19.2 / 15.6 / 18.8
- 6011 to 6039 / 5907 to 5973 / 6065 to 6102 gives 0.007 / 18.8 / 19.1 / 19.5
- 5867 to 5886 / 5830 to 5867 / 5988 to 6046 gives 0.037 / 19.2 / 18.5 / 19.1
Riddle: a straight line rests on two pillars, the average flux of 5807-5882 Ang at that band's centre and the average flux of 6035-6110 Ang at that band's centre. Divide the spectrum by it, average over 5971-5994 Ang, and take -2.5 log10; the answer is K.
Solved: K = 0.02 mag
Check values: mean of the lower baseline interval 19.3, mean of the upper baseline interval 19.5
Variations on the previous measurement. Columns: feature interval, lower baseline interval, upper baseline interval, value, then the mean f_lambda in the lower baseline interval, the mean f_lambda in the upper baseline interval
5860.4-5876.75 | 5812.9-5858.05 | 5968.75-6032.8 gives 0.02 mag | 19.5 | 19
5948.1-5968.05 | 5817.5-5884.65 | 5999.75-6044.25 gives 0.03 mag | 19.2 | 19.1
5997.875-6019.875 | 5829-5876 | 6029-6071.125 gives 0.04 mag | 19.2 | 19.6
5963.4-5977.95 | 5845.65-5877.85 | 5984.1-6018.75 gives -0.01 mag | 19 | 19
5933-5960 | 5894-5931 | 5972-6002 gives -0.01 mag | 18.1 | 19.2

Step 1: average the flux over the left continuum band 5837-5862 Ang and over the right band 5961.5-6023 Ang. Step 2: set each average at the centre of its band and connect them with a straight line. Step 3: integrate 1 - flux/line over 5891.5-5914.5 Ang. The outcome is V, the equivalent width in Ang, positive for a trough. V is 2.15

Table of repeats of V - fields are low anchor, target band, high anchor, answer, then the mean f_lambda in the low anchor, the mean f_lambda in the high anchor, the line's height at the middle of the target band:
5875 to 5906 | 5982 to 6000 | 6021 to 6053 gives -0.5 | 16.9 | 19.3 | 18.5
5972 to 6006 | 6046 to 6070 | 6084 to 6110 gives -0.5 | 19.1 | 19.4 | 19.3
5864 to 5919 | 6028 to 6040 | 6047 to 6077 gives -0.1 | 17.8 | 19.7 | 19.4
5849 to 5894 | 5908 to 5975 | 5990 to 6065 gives -0.7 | 18.1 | 19.3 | 18.6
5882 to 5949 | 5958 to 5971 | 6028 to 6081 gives -0.1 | 18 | 19.6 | 18.6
